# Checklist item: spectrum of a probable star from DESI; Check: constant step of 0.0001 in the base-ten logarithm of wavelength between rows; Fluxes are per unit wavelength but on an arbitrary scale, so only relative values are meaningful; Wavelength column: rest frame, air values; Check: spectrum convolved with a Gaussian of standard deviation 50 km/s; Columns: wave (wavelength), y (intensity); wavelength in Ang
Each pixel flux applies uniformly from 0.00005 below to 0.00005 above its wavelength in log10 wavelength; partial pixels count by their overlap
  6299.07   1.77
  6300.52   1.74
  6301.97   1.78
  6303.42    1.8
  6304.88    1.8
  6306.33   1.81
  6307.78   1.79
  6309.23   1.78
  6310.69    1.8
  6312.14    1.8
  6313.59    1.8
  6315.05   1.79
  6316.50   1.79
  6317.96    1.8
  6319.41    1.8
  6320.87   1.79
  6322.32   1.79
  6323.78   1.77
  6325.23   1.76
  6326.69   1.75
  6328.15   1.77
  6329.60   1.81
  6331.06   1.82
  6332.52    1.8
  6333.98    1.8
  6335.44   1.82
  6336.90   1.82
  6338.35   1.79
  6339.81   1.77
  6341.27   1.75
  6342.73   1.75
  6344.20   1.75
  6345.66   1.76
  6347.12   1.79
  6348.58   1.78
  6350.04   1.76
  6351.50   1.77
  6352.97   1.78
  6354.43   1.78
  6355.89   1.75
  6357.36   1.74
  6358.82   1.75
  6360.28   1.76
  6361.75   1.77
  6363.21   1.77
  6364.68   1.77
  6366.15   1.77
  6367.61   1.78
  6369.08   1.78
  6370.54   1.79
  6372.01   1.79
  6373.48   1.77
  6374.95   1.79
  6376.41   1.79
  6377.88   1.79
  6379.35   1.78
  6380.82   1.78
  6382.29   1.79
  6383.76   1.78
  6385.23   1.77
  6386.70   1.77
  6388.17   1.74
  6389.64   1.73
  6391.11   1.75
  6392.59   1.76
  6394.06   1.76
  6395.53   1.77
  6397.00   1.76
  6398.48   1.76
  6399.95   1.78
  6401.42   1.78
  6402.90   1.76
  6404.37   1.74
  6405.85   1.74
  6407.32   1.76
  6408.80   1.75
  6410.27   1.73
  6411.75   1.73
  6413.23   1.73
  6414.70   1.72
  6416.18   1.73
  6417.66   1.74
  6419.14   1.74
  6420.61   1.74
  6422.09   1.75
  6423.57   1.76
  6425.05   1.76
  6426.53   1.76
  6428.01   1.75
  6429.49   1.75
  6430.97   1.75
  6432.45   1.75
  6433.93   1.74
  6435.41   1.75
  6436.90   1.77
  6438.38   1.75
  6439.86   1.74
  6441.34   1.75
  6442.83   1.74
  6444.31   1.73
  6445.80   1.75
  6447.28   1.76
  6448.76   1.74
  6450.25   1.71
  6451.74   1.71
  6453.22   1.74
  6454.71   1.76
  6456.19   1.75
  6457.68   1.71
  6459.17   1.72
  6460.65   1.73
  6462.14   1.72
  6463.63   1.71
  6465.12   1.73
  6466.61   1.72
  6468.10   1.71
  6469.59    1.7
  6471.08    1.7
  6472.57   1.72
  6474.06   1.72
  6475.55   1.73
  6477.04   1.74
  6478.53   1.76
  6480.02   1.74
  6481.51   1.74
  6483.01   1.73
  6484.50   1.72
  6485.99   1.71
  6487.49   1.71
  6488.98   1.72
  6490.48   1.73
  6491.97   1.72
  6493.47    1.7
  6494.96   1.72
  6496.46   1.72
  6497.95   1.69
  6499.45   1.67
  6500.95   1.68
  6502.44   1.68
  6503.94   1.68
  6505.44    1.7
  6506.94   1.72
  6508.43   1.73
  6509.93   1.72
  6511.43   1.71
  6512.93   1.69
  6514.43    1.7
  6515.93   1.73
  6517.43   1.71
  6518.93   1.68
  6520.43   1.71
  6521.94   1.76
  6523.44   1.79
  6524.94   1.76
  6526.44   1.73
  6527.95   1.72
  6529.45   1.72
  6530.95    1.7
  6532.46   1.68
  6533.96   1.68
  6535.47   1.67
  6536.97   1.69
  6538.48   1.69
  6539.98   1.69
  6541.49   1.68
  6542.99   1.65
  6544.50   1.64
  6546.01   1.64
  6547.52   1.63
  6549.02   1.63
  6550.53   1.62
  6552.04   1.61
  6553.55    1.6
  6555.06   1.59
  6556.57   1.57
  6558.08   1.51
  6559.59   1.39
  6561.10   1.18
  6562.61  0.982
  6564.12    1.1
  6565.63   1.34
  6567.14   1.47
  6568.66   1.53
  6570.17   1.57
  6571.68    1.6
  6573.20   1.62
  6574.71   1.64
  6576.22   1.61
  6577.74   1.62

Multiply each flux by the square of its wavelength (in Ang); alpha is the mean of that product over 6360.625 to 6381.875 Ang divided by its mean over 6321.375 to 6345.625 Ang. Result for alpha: 1.01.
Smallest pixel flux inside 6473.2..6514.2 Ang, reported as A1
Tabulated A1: 1.67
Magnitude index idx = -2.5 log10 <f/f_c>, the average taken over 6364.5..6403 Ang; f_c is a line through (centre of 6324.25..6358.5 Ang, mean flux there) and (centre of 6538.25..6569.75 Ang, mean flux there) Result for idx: -0.03 mag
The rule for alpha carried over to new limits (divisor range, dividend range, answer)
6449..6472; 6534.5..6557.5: 0.98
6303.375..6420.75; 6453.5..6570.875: 0.98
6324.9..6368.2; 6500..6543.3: 1.01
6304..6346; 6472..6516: 1.01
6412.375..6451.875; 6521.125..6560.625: 0.98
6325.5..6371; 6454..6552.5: 1.01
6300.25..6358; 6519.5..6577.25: 0.95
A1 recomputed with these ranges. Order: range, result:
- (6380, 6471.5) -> 1.7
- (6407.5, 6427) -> 1.72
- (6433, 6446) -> 1.73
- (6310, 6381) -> 1.74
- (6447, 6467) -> 1.71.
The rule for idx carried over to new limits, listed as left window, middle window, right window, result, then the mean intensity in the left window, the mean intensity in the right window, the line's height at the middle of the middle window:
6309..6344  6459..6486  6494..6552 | 0.00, 1.79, 1.69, 1.72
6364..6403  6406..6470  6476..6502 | 0.00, 1.77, 1.72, 1.74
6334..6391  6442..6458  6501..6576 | -0.03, 1.77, 1.62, 1.7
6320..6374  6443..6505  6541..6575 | -0.07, 1.78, 1.51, 1.62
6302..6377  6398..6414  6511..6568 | -0.02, 1.78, 1.61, 1.72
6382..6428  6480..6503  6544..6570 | -0.08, 1.75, 1.47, 1.59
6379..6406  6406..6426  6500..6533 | 0.01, 1.76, 1.71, 1.75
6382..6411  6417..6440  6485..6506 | -0.01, 1.76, 1.7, 1.74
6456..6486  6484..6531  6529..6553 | -0.01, 1.72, 1.66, 1.69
